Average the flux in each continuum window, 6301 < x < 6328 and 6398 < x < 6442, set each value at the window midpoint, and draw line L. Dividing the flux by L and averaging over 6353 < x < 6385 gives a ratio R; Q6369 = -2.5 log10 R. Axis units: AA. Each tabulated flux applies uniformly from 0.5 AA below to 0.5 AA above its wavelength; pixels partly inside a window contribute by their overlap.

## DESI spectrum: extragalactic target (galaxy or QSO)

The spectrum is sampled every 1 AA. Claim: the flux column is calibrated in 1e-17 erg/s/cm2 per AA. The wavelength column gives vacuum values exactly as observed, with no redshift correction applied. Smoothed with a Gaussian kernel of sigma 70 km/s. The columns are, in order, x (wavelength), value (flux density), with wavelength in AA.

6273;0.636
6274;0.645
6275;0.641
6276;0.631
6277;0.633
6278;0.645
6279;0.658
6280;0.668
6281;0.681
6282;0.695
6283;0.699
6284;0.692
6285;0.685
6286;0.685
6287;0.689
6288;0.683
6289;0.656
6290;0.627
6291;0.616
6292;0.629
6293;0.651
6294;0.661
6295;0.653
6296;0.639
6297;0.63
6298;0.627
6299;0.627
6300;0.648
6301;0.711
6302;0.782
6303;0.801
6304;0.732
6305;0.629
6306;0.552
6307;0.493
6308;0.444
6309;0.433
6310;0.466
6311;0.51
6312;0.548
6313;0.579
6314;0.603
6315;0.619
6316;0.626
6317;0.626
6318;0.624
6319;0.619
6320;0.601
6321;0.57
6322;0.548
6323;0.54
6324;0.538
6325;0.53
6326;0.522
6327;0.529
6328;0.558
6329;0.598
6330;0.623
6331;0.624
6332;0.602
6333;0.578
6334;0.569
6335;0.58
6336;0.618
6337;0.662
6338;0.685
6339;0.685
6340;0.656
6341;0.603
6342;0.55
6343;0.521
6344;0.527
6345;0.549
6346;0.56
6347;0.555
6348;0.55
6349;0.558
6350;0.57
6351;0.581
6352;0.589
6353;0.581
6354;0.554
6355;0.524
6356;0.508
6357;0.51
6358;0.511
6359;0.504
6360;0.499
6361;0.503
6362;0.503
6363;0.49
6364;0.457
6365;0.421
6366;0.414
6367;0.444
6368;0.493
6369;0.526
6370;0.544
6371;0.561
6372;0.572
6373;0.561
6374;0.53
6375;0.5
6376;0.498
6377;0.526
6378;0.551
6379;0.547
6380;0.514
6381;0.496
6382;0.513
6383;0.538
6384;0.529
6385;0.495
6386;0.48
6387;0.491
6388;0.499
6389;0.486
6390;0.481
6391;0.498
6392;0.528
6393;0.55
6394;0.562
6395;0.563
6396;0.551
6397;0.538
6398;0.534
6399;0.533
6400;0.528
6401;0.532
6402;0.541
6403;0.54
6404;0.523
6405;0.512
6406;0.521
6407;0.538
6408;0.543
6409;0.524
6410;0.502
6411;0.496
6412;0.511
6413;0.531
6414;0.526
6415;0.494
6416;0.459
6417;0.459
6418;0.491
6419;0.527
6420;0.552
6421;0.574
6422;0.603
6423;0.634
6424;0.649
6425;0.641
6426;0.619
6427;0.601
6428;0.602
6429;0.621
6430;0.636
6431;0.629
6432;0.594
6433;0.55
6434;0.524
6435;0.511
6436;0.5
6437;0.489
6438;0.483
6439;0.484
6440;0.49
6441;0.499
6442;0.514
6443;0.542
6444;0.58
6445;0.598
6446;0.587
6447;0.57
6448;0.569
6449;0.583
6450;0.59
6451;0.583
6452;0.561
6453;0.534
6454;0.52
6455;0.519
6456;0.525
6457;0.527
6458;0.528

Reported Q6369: 0.10 mag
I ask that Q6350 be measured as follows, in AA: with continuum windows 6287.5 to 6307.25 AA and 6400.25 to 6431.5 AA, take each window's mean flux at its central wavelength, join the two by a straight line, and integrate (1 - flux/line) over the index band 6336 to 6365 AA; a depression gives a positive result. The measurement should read 2.6 AA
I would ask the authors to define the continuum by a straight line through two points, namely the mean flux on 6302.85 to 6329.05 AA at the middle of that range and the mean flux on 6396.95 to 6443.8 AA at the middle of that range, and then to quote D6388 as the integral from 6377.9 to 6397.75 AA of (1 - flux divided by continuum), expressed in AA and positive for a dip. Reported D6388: 1.08 AA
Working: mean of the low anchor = 0.568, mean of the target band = 0.52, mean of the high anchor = 0.542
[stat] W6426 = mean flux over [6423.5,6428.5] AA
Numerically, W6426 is 0.622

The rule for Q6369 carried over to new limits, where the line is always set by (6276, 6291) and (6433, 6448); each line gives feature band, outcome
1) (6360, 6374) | 0.19 mag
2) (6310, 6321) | 0.09 mag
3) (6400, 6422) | 0.07 mag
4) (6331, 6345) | 0.03 mag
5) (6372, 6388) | 0.13 mag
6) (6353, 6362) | 0.17 mag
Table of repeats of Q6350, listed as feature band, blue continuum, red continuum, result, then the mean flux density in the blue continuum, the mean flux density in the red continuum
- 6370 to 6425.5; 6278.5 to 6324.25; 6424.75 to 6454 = 4.7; 0.624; 0.56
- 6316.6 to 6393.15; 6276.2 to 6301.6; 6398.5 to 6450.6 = 7.7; 0.66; 0.547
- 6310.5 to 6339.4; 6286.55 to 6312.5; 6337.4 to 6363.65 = -0.1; 0.621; 0.555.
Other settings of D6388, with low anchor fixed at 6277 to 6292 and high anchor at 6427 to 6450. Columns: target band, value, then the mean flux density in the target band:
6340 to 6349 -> 0.9 AA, 0.558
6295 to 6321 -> 1.7 AA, 0.607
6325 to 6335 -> 0.9 AA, 0.576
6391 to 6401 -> 0.8 AA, 0.54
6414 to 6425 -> 0.4 AA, 0.548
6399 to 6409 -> 0.8 AA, 0.531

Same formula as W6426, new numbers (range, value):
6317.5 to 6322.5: 0.592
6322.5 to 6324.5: 0.539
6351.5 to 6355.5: 0.562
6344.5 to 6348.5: 0.553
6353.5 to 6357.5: 0.524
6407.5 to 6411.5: 0.516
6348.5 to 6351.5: 0.57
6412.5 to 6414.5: 0.528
